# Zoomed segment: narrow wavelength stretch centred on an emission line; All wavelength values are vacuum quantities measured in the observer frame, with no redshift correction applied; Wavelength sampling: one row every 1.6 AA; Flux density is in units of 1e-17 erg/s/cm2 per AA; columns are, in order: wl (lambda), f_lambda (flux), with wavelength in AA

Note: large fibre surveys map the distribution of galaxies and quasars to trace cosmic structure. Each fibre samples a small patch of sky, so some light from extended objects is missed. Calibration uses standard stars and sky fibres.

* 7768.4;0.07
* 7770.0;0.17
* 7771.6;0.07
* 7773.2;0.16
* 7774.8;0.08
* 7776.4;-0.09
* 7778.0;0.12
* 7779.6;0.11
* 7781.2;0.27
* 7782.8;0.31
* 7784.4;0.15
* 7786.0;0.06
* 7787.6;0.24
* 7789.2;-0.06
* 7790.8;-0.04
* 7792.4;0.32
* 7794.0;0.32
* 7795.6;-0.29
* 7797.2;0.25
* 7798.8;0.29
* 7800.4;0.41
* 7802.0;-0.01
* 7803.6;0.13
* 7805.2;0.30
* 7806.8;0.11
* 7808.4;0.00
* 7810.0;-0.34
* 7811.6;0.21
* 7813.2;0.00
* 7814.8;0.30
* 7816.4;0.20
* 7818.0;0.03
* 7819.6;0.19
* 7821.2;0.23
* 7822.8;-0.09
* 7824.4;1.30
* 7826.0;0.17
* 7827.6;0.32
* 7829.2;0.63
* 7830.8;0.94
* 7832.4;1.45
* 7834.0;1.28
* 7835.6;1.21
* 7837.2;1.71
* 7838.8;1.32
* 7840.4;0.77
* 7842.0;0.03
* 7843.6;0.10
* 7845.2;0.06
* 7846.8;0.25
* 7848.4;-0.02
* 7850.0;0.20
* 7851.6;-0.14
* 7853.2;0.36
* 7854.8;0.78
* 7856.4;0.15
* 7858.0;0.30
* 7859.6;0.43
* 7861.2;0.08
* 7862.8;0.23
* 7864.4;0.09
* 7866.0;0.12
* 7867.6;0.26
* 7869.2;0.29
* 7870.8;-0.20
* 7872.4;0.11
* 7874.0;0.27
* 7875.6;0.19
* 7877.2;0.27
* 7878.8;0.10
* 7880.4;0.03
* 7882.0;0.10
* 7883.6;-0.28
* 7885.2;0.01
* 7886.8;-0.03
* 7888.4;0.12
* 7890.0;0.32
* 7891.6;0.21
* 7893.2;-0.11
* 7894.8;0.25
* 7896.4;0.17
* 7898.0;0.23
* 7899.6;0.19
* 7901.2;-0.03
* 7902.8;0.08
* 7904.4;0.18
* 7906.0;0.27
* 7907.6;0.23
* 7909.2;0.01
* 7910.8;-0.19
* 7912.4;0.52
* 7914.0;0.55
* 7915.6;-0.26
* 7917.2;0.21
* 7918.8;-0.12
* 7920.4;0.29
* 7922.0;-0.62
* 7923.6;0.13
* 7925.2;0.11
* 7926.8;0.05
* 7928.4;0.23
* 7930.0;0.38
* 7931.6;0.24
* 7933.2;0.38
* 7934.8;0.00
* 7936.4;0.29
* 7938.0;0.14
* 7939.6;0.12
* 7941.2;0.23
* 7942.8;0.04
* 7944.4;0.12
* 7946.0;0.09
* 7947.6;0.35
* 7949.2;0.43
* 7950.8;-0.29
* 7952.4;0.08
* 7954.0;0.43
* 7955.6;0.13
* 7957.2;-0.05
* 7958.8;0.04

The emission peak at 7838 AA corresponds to [O II]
